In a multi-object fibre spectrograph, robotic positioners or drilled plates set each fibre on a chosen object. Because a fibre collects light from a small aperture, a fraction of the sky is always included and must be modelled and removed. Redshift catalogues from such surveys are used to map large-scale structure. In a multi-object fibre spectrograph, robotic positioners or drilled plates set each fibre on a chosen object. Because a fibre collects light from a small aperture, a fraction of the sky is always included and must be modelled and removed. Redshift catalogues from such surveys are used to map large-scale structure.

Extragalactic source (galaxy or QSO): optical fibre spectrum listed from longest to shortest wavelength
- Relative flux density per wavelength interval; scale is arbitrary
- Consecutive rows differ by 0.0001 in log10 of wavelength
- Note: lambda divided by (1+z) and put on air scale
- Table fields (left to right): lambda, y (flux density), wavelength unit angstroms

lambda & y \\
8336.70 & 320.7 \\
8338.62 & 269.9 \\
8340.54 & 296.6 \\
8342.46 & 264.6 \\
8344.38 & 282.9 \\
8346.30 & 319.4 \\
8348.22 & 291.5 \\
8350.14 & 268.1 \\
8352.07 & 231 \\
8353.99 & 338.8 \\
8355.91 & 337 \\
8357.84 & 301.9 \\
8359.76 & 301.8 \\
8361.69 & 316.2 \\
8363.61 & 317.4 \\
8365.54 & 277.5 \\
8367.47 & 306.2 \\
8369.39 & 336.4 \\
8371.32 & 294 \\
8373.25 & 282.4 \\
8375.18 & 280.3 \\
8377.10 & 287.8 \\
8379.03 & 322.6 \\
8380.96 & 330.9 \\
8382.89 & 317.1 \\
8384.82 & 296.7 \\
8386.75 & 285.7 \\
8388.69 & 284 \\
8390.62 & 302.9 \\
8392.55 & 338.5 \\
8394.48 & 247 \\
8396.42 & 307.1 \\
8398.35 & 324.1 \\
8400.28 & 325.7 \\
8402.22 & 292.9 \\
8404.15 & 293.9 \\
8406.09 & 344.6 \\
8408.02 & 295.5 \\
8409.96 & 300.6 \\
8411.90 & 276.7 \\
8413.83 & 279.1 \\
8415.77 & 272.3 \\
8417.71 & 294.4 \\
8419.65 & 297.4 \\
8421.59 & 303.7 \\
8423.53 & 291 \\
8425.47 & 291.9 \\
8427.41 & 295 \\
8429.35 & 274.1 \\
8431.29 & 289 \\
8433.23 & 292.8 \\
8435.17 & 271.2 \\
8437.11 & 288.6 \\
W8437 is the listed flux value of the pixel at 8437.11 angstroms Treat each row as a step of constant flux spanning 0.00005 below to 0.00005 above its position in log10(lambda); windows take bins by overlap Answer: 288.6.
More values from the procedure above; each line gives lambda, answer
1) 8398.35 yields 324.1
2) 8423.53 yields 291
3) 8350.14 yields 268.1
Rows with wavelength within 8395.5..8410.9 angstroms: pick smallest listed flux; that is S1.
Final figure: 292.9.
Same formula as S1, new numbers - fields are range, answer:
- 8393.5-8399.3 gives 247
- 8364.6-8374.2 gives 277.5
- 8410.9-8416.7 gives 272.3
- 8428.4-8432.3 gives 274.1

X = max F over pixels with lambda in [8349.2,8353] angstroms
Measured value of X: 268.1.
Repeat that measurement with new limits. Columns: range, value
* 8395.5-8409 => 344.6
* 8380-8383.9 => 330.9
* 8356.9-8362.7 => 316.2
